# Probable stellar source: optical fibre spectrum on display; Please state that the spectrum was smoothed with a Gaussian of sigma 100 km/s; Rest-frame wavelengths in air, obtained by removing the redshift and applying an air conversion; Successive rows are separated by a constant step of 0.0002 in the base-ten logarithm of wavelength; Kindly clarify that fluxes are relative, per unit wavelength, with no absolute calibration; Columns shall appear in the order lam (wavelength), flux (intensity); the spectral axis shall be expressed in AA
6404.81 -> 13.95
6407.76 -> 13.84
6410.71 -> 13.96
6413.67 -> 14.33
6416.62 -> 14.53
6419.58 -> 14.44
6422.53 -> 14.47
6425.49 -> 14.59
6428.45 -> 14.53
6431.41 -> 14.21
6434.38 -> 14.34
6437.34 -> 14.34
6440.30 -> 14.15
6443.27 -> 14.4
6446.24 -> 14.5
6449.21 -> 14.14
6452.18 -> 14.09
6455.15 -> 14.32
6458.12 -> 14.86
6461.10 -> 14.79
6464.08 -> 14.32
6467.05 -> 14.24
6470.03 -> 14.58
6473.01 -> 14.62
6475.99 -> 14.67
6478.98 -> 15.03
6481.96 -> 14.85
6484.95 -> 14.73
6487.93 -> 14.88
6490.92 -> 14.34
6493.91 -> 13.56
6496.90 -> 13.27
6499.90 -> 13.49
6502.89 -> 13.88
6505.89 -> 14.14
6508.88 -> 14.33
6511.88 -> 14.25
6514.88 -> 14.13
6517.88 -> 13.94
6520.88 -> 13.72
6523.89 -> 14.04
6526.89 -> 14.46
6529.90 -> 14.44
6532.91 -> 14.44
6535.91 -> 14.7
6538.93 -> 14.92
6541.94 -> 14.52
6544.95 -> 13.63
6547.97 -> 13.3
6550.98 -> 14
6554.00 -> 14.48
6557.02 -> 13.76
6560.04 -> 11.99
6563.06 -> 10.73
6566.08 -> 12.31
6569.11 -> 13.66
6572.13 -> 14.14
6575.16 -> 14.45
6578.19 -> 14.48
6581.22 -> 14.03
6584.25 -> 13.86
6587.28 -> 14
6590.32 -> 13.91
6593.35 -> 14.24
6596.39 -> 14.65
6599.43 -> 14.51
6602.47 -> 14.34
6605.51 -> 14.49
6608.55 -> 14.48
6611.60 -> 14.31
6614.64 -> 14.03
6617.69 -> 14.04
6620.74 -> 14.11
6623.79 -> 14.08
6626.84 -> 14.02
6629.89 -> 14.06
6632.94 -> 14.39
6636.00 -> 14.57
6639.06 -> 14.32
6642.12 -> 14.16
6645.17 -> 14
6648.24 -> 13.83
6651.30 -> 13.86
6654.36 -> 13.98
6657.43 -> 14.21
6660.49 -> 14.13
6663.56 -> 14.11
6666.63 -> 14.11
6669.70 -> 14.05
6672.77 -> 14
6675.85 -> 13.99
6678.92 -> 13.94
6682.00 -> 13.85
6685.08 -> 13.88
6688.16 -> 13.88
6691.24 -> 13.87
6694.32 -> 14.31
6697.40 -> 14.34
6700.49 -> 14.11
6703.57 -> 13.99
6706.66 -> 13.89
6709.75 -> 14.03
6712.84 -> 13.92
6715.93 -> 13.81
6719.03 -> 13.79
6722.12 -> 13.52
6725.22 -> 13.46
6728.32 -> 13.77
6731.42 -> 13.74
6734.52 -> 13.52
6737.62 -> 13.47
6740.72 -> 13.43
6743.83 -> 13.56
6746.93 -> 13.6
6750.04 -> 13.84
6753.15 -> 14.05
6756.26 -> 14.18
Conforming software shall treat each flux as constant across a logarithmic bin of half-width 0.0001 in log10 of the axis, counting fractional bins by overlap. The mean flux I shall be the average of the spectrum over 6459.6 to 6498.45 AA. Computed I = 14.4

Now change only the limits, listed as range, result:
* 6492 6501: 13.5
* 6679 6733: 13.9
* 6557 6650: 13.9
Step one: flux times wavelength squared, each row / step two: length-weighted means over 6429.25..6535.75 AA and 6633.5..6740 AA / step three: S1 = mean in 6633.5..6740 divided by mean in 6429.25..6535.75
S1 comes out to 1.0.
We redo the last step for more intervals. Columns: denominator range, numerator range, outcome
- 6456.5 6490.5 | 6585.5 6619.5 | 1.01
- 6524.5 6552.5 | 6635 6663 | 1.02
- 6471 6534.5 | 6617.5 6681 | 1.03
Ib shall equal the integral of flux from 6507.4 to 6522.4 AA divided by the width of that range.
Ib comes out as 14.1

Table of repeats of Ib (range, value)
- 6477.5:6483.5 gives 14.9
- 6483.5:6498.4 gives 14.2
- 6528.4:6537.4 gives 14.5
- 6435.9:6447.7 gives 14.3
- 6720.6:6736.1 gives 13.6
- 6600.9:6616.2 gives 14.3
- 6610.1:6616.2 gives 14.2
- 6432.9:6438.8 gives 14.3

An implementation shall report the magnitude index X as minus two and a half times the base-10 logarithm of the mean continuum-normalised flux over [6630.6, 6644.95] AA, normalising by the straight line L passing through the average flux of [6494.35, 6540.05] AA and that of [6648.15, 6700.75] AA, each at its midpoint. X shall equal -0.02 mag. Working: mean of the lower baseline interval 14.1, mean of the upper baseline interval 14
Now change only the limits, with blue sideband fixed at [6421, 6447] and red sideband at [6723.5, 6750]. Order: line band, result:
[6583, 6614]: -0.025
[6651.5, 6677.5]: -0.022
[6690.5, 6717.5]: -0.029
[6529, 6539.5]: -0.037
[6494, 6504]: 0.054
